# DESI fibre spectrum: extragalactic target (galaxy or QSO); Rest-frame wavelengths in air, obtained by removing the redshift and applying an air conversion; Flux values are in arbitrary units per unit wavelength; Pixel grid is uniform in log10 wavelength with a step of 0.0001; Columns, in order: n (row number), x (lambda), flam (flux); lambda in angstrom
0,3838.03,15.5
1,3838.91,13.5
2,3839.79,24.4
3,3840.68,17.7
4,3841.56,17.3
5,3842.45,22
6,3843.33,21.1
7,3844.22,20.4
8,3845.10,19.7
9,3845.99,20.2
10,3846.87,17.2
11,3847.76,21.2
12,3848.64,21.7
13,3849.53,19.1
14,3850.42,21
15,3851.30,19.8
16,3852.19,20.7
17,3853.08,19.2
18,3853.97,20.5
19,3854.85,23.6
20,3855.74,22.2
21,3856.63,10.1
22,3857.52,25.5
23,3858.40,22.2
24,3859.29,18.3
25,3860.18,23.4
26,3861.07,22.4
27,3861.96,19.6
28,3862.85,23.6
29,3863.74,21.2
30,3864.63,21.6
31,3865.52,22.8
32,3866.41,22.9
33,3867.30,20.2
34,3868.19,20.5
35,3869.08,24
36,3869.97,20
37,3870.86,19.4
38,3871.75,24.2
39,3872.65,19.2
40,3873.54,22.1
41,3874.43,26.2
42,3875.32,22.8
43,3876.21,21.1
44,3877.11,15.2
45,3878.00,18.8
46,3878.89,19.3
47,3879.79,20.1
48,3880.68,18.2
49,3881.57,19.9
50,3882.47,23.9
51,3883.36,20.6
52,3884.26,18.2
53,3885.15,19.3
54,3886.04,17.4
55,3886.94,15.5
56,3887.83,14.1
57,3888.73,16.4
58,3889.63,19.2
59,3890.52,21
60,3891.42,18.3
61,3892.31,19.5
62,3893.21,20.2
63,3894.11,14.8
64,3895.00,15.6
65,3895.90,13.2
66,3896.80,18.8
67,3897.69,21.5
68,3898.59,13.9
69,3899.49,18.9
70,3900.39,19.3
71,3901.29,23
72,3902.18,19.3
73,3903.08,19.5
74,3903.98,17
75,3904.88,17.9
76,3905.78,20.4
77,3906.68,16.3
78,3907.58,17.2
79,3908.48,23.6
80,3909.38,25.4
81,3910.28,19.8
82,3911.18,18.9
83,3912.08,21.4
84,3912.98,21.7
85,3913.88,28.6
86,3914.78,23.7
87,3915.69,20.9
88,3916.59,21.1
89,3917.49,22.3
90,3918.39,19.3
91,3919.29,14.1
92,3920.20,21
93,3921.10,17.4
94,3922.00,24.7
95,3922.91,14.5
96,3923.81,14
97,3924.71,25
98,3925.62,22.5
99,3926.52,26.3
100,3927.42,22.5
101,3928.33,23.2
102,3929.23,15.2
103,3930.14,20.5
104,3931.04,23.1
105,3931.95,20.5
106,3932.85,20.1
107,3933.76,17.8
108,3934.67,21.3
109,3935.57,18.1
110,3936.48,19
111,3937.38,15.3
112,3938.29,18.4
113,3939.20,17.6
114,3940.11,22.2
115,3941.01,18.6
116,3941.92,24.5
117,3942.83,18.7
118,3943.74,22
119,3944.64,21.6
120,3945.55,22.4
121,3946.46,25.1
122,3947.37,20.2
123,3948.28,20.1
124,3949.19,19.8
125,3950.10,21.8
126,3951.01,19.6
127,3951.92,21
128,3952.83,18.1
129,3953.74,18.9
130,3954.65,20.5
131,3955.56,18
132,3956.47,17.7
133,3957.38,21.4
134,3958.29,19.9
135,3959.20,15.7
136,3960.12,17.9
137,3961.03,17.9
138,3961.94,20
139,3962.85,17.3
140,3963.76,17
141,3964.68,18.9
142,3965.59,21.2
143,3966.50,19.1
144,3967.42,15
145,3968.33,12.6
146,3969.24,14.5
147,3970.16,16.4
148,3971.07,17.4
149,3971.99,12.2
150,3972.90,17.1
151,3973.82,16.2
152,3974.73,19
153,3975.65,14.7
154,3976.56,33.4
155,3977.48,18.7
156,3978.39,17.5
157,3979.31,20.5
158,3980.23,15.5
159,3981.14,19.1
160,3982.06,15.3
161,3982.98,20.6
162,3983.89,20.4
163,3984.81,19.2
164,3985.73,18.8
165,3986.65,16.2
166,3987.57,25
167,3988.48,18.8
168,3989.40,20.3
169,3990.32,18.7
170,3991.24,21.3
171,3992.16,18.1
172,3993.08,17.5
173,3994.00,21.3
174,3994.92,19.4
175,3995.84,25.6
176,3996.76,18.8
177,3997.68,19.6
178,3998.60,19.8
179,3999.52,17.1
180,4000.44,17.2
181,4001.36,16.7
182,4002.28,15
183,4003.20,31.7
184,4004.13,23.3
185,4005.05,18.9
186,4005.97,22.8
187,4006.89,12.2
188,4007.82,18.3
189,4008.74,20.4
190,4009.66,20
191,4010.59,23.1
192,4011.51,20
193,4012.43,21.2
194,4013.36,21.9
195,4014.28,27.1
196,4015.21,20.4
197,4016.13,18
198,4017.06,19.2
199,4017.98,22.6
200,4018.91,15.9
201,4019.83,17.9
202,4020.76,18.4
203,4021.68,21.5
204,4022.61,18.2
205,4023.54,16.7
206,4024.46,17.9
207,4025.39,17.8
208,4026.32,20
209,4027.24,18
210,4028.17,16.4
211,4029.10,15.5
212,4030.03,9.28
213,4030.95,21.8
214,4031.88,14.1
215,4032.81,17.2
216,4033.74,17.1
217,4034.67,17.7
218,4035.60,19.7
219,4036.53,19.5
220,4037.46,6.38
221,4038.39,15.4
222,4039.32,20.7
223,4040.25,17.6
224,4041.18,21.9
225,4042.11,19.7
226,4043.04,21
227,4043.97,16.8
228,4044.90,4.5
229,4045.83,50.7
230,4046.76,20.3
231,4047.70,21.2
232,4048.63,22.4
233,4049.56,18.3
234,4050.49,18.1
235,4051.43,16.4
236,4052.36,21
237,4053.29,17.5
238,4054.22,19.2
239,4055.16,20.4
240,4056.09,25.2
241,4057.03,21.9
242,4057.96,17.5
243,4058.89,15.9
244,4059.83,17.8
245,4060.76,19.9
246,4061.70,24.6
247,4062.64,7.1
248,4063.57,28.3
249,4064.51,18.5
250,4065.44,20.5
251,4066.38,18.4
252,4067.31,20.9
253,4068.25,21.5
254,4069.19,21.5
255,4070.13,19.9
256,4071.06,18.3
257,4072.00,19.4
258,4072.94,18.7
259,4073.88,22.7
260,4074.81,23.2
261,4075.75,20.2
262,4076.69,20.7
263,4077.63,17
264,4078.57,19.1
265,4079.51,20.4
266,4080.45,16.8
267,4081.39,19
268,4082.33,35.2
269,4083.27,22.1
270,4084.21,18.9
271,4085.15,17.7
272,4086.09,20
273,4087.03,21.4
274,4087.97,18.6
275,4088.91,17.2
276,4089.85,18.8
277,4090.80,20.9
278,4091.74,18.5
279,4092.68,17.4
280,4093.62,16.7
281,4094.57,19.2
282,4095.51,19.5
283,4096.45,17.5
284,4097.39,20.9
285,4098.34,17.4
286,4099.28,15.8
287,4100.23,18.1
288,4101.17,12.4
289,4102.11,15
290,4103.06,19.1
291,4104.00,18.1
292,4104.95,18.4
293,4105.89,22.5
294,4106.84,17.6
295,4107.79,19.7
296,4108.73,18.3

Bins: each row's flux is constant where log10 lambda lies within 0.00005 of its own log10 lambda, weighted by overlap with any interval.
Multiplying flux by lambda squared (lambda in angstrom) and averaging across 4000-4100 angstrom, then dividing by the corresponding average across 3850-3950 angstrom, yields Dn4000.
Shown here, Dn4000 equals 1.04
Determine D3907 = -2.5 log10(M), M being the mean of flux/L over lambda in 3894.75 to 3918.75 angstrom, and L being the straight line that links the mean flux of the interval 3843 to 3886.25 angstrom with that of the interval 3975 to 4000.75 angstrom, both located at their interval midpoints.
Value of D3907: 0.017 mag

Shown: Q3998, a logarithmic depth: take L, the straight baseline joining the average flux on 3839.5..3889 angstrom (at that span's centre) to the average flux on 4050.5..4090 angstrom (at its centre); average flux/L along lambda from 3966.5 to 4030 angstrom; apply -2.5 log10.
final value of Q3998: 0.062 mag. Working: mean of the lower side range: 20.3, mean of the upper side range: 20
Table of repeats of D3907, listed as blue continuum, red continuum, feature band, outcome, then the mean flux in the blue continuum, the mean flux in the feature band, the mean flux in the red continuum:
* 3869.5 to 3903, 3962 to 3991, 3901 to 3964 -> -0.08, 19.2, 20.1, 18.3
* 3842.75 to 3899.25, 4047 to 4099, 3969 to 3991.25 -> 0.07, 19.9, 18.7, 19.8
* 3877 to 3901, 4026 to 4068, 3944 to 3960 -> -0.09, 18.3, 20.1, 19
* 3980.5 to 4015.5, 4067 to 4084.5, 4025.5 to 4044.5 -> 0.18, 20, 17.3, 20.8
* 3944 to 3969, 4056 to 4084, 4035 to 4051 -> 0.02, 19.2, 19.6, 20.3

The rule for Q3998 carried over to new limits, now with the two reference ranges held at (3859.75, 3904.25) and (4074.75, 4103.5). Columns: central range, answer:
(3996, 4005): -0.04 mag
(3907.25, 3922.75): -0.08 mag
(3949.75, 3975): 0.09 mag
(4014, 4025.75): 0.01 mag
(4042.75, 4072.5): -0.05 mag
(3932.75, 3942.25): 0.02 mag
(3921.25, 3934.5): -0.06 mag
